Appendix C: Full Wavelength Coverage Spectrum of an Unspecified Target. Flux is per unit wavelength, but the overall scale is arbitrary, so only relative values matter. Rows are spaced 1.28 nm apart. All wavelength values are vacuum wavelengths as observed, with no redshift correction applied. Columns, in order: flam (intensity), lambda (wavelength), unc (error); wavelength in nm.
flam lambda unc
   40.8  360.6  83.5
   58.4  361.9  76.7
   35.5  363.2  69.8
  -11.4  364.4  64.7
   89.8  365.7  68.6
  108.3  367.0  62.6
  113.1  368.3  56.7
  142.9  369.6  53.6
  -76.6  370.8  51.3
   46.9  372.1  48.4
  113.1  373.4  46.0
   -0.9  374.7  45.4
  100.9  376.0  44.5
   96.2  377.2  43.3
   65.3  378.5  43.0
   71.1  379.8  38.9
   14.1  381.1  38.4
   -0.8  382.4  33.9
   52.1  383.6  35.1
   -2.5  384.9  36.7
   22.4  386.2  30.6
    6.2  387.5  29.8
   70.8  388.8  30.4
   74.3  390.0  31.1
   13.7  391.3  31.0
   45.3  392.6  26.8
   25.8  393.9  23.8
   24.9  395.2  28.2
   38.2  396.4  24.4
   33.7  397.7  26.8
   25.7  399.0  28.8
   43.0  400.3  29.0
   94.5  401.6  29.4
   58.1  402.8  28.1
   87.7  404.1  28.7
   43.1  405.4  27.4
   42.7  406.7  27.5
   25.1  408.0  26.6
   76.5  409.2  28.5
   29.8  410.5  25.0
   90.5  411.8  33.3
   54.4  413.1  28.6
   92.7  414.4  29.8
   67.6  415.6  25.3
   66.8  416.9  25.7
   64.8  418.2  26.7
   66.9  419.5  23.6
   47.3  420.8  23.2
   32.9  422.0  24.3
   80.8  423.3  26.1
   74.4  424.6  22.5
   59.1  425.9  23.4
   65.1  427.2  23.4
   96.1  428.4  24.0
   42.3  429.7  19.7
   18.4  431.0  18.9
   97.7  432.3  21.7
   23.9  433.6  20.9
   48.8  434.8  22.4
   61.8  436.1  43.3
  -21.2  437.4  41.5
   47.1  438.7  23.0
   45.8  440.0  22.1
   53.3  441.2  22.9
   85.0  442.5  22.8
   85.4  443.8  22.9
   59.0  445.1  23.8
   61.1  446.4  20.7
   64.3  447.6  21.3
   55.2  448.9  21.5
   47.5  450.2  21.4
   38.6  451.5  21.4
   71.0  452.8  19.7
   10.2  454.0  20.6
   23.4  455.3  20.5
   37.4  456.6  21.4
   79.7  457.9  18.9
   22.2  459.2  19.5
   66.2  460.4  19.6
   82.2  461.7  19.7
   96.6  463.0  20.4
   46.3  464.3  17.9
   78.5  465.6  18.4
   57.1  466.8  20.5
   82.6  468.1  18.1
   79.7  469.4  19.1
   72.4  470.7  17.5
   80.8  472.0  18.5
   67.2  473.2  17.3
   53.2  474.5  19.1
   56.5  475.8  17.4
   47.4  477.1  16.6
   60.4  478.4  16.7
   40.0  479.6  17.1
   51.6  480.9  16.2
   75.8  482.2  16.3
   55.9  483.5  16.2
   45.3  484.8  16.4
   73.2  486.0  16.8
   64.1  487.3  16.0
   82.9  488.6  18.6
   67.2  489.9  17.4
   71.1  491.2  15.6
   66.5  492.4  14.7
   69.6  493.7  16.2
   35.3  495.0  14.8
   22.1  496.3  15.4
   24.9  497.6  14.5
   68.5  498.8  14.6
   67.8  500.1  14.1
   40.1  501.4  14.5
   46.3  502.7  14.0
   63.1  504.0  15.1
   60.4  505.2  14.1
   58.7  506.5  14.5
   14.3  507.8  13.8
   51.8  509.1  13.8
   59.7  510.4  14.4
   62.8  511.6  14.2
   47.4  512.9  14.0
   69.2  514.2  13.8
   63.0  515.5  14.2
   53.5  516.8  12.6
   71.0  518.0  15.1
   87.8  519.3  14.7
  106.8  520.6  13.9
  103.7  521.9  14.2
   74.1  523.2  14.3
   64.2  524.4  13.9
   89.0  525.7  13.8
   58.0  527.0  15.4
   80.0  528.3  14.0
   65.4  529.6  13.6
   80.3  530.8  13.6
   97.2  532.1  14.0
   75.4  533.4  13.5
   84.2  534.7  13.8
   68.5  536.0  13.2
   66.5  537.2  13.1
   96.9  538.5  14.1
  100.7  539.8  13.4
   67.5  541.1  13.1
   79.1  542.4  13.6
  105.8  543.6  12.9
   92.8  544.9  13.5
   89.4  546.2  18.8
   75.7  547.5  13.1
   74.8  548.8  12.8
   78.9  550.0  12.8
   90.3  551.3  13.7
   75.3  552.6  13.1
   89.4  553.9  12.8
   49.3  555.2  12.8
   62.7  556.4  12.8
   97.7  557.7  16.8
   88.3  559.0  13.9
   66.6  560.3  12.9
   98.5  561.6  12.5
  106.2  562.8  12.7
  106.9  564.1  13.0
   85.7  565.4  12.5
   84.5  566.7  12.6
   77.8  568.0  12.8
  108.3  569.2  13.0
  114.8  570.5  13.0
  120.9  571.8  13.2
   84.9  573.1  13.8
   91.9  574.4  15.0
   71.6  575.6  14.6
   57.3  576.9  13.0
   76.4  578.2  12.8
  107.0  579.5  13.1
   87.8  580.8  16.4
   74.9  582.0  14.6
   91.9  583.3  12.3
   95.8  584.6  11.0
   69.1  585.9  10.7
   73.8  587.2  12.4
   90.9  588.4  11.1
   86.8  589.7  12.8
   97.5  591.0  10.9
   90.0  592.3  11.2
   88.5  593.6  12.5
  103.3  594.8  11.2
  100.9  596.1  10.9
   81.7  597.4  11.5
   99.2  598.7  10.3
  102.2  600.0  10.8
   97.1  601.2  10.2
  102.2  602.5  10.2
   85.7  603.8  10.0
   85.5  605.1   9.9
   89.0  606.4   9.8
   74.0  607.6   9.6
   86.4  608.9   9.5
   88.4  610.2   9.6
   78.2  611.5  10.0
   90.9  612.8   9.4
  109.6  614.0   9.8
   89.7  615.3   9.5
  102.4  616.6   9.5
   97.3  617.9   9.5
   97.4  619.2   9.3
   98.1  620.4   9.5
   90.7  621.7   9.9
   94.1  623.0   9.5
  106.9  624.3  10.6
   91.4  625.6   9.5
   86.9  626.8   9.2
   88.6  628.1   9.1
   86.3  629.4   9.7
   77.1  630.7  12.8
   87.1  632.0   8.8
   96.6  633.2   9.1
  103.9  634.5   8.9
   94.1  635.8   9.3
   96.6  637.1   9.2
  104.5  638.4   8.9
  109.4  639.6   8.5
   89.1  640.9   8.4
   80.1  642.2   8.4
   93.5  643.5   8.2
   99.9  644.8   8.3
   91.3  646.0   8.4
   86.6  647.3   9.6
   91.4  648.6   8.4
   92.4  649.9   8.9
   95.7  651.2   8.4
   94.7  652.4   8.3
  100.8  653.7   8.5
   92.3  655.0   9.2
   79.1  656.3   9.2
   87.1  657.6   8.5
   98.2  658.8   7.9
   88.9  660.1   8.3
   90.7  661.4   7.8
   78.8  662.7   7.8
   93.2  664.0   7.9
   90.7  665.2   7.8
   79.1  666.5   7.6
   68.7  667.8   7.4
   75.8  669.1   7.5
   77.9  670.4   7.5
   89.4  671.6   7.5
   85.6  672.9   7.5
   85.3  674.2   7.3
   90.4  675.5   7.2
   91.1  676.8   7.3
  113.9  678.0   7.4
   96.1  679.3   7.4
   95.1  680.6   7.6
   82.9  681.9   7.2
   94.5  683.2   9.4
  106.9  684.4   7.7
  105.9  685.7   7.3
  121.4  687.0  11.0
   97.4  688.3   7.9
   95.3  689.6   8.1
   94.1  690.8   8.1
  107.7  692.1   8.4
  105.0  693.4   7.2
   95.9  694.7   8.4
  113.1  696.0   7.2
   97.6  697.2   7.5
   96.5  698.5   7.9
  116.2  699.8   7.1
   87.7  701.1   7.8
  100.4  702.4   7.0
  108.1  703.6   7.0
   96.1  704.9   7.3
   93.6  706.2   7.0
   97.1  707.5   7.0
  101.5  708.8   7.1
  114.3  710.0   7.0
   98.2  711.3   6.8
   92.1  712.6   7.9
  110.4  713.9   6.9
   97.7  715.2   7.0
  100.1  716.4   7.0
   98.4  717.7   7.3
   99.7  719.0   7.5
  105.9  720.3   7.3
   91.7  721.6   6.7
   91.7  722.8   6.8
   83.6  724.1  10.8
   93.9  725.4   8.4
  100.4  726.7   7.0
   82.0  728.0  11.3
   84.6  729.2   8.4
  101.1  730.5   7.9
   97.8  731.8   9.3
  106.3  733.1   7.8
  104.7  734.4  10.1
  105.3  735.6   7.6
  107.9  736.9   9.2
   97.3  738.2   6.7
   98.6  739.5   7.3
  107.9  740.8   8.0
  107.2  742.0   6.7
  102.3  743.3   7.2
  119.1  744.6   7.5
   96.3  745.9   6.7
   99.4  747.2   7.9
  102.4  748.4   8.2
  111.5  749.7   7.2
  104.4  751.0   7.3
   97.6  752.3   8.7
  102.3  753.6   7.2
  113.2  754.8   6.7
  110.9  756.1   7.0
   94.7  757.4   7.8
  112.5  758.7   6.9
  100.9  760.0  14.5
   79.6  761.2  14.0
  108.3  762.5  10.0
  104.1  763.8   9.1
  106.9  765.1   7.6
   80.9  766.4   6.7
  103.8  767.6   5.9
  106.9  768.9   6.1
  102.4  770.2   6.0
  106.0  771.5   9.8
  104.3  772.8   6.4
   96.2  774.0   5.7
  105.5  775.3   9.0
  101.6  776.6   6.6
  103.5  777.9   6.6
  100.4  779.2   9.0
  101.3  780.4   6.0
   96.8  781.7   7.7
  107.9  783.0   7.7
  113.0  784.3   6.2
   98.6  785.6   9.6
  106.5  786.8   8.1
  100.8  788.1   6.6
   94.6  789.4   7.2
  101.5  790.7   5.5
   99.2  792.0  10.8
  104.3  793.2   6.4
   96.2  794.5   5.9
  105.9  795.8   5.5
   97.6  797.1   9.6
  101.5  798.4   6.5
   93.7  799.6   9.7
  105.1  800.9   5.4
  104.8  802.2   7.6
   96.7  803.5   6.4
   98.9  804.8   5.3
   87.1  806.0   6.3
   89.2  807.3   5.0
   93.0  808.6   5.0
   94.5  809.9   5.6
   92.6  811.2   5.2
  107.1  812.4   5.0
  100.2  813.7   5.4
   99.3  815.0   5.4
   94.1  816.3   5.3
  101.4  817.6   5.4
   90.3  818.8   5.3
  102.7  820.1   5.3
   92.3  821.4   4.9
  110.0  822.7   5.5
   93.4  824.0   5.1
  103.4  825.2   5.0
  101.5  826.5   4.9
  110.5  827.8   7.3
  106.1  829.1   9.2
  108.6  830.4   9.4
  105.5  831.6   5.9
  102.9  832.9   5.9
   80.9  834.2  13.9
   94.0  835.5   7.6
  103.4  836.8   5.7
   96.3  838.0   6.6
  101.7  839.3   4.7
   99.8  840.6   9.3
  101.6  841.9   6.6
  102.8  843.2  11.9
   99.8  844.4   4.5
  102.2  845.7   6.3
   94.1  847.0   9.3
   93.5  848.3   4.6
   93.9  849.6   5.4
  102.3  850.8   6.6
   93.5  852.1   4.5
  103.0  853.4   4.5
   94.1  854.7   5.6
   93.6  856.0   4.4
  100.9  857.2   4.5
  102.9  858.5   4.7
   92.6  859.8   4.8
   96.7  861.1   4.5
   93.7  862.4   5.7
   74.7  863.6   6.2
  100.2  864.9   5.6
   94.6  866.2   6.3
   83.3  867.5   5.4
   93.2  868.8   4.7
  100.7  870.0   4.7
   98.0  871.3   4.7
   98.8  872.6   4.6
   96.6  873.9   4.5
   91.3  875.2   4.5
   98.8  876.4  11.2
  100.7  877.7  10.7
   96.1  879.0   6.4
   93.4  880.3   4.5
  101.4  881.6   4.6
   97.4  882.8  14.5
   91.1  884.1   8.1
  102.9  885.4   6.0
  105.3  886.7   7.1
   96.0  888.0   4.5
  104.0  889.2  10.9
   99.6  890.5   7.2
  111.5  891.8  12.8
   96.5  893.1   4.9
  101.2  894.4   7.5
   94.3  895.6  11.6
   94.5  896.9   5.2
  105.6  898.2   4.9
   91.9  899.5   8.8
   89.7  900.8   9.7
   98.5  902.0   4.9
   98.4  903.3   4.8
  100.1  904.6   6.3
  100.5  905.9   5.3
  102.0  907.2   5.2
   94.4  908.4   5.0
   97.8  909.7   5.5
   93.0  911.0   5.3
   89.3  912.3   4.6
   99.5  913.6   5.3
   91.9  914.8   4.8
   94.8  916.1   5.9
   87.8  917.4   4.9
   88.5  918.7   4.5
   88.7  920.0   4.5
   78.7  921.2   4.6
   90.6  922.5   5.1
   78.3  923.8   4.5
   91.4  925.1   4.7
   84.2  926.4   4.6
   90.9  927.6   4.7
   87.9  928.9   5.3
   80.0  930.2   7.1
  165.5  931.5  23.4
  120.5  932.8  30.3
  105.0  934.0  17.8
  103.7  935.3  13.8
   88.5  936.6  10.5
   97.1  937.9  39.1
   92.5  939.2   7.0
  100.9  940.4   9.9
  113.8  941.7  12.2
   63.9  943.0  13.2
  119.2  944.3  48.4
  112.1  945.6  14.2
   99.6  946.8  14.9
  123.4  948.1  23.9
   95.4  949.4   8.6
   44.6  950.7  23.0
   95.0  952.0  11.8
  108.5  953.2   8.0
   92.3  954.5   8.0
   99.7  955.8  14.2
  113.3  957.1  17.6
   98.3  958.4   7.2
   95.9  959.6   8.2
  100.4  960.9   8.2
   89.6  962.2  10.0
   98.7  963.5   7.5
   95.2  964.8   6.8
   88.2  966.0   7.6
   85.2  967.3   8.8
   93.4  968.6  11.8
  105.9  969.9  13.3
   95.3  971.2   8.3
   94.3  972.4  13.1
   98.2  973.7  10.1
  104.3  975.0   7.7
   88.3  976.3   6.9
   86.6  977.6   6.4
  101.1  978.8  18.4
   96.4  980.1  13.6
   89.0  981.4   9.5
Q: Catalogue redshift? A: 0.29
